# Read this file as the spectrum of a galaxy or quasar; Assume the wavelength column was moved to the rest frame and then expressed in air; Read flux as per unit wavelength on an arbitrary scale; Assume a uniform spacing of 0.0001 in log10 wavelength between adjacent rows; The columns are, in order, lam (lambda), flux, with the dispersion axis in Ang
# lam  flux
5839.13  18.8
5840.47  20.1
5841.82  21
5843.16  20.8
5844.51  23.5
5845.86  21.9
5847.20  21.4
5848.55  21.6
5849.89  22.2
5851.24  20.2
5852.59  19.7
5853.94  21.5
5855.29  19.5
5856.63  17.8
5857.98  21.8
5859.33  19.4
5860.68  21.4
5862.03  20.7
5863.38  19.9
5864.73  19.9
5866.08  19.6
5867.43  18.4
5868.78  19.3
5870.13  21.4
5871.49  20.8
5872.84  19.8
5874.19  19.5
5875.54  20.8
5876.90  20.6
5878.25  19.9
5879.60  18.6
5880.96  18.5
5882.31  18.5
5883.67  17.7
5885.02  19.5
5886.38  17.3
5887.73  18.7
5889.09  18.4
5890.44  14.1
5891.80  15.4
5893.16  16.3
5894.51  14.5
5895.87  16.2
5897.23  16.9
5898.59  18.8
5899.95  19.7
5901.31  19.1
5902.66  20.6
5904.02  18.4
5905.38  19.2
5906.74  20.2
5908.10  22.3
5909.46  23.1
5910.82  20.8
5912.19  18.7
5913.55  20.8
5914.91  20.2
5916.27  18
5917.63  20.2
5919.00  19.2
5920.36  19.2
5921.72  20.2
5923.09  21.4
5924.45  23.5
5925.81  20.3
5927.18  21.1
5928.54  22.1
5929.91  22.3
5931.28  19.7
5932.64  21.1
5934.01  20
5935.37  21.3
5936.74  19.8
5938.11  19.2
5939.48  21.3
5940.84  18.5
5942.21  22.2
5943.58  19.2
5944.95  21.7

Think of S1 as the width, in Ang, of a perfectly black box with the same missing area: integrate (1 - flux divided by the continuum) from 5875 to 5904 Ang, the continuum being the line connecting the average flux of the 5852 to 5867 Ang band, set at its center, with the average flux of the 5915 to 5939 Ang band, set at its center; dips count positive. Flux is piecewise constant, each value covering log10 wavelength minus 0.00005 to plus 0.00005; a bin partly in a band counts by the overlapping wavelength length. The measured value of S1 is 3.1 Ang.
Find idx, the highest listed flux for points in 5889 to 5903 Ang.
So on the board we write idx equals 20.6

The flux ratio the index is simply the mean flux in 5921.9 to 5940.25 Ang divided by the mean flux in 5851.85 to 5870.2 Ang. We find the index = 1.0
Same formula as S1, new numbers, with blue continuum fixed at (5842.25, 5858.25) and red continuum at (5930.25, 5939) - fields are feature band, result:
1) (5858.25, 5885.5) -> 1.39 Ang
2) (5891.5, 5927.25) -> 1.83 Ang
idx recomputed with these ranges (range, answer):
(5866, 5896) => 21.4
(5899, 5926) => 23.5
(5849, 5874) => 22.2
